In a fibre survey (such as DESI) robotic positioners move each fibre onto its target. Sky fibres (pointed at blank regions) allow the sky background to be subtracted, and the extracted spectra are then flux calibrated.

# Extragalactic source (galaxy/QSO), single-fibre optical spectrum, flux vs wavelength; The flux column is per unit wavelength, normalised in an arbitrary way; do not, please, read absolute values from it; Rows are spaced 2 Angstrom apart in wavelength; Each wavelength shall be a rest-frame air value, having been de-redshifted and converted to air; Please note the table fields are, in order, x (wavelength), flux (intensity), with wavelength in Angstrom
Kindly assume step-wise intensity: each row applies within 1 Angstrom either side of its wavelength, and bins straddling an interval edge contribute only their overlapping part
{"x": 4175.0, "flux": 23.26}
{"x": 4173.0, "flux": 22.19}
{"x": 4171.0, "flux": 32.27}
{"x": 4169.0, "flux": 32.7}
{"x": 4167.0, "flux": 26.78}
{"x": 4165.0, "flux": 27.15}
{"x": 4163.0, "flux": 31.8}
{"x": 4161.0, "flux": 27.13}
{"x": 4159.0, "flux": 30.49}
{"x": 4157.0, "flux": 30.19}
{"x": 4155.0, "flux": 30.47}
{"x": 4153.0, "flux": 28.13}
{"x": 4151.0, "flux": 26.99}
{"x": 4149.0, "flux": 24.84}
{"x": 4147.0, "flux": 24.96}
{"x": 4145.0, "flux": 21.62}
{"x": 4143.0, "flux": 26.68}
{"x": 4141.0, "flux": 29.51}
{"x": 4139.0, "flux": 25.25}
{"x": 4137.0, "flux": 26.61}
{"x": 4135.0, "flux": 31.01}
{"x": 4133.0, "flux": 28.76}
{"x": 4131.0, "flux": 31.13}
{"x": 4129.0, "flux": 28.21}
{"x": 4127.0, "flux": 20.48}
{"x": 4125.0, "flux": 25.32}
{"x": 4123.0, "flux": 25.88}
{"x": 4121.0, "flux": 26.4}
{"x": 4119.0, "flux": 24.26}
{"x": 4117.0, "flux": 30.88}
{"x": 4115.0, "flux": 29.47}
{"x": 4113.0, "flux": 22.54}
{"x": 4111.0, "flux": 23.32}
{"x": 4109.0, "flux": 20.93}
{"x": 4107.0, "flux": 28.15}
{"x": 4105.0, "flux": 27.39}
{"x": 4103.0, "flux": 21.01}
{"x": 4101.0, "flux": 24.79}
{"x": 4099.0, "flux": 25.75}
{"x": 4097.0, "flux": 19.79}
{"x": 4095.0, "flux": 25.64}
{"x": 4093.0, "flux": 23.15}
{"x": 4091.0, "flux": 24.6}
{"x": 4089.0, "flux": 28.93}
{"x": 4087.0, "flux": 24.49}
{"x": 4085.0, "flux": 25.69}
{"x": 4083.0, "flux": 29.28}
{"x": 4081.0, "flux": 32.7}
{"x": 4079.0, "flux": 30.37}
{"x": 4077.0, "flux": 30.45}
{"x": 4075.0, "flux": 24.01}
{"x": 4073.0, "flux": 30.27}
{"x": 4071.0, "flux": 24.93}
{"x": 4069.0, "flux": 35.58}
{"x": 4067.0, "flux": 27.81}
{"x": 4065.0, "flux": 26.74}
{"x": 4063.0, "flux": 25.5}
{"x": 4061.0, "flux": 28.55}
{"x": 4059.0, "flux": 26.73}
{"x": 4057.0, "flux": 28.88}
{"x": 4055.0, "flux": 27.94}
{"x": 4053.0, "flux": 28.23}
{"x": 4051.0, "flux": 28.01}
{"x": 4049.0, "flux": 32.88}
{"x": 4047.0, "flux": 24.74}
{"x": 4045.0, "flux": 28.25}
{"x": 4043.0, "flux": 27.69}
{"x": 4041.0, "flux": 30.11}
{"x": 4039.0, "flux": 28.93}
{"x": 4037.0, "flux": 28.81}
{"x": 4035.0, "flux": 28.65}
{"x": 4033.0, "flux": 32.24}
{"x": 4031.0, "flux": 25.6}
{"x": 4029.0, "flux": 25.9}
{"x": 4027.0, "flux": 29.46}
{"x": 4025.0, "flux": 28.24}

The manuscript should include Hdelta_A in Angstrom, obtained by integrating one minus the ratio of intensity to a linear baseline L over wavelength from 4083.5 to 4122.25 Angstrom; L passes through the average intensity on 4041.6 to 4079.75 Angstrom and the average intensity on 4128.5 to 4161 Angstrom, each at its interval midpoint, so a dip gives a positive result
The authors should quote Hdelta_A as 4.0 Angstrom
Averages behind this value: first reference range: 28.3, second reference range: 27.8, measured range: 25.2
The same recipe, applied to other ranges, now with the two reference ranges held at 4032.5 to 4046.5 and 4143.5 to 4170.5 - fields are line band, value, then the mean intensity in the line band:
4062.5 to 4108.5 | 2.9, 26.8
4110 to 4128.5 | 1.9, 25.5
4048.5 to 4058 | 0.0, 29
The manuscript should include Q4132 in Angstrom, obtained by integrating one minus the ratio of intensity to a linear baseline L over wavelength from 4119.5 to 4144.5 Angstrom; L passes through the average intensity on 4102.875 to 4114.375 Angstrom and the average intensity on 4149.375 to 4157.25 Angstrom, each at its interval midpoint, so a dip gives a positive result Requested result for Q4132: -0.4 Angstrom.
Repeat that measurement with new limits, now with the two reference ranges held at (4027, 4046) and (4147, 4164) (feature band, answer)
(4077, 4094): 0.6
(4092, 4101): 1.5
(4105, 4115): 1.4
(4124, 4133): 0.6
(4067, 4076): 0.0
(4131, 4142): 0.0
